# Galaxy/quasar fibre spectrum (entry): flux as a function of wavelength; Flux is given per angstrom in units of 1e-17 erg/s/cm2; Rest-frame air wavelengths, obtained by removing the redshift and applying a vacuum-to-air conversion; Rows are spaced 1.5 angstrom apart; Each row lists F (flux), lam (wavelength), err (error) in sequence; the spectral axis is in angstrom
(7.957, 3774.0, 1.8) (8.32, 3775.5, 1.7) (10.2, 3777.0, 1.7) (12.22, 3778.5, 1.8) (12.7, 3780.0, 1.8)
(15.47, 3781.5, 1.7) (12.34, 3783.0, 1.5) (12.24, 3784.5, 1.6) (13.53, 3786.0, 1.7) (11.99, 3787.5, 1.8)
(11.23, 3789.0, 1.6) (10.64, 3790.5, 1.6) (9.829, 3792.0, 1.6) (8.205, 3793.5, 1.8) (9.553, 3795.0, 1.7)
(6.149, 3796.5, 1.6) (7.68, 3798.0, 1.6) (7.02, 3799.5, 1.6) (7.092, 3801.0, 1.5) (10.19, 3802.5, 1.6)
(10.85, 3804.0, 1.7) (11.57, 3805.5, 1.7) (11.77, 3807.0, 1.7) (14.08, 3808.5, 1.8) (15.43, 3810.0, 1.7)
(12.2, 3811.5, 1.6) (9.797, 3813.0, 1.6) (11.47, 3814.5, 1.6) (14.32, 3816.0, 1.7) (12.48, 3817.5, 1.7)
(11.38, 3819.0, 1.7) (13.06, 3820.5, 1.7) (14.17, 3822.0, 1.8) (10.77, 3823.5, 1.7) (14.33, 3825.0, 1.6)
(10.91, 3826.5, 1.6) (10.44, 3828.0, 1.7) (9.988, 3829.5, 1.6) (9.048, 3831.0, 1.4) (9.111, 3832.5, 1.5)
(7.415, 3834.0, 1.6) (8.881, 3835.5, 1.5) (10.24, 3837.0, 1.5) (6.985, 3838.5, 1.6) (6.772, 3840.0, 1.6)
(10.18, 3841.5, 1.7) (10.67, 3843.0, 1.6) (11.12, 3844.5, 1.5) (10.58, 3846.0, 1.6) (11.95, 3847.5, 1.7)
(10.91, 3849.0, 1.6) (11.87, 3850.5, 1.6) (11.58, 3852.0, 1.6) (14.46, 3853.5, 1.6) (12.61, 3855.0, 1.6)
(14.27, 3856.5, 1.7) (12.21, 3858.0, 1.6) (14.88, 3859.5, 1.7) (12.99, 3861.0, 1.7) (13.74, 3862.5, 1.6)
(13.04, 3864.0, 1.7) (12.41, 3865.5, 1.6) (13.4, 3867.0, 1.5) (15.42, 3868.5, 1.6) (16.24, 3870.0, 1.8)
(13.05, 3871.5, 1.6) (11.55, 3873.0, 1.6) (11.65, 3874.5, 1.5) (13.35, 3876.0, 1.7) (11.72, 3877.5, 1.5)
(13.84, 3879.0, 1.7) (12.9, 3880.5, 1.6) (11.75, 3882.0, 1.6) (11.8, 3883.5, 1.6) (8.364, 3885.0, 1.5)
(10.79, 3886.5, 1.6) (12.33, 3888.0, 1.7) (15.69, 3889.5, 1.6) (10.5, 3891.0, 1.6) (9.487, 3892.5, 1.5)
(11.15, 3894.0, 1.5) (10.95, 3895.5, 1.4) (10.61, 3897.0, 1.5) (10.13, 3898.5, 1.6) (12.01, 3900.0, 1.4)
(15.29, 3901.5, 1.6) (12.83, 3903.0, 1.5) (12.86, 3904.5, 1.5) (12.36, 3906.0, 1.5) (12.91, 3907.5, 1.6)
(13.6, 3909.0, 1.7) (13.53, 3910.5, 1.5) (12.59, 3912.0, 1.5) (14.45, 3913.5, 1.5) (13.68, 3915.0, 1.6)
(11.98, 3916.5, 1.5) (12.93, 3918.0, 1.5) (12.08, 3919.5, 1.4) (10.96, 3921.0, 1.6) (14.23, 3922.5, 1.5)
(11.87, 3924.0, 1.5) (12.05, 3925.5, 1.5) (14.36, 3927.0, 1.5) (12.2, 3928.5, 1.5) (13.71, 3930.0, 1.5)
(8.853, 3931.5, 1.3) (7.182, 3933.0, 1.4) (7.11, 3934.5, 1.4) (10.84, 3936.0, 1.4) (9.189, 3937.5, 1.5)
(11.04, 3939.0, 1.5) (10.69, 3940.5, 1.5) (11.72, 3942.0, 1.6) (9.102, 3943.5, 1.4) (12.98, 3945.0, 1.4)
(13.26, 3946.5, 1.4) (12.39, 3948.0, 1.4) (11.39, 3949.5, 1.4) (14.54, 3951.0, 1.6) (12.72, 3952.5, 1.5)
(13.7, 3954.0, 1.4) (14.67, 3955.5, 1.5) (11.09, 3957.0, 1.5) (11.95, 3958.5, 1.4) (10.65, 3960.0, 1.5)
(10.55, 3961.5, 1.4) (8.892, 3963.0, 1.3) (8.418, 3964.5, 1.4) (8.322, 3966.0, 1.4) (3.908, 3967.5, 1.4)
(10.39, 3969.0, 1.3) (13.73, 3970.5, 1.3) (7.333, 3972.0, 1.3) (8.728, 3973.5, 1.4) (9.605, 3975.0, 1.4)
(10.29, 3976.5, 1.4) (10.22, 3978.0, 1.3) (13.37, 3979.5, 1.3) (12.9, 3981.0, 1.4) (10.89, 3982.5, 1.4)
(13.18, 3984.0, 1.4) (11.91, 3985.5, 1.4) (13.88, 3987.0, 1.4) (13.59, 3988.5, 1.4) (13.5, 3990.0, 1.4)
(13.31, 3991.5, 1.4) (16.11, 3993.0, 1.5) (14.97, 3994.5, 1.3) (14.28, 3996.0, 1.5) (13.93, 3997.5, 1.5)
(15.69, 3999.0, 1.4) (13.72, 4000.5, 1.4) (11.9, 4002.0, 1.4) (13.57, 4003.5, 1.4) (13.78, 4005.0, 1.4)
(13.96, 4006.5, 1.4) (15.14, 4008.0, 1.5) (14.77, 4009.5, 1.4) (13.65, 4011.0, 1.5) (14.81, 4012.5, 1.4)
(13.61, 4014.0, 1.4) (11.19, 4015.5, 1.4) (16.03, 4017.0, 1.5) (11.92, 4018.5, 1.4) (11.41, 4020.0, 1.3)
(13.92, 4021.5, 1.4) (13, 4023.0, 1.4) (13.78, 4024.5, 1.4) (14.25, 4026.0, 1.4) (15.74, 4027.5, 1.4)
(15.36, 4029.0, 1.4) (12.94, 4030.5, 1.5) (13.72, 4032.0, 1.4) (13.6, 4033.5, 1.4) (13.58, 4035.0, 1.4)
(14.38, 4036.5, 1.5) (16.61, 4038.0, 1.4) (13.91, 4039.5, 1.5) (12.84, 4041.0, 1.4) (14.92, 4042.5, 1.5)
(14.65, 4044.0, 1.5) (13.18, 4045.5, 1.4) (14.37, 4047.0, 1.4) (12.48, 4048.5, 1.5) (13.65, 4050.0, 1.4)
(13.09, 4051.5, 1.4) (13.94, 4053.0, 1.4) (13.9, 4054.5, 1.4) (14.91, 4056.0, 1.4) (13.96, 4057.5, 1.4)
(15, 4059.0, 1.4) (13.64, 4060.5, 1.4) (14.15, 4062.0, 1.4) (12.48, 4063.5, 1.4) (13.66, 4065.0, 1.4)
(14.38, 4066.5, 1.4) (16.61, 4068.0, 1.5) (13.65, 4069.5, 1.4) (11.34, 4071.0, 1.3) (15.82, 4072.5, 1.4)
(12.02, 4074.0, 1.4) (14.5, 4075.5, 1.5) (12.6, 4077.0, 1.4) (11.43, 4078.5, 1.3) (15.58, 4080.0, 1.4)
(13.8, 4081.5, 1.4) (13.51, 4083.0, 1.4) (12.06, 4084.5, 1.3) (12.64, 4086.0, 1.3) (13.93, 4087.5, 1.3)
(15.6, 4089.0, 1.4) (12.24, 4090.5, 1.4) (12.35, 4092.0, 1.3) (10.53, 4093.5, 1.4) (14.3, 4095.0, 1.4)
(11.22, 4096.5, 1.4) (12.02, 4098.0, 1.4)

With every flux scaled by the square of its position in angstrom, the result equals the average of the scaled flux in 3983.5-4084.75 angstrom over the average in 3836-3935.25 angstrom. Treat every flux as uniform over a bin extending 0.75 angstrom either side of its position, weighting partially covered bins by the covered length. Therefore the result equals 1.24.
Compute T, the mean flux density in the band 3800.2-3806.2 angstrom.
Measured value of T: 9.89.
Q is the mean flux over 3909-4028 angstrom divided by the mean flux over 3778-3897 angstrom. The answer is 1.06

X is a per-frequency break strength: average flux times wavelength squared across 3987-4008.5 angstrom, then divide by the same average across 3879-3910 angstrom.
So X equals 1.2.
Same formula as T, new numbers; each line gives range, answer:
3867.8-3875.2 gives 13.6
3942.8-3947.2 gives 11.8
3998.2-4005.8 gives 13.7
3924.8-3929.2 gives 12.9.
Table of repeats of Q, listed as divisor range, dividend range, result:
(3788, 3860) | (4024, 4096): 1.27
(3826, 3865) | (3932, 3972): 0.97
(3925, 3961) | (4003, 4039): 1.21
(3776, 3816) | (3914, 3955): 1.07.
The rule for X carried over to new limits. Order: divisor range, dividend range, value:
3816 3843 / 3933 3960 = 1.17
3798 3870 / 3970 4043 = 1.27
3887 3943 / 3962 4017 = 1.08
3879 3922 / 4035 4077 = 1.24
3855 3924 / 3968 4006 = 1.04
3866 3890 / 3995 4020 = 1.16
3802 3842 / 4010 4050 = 1.39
